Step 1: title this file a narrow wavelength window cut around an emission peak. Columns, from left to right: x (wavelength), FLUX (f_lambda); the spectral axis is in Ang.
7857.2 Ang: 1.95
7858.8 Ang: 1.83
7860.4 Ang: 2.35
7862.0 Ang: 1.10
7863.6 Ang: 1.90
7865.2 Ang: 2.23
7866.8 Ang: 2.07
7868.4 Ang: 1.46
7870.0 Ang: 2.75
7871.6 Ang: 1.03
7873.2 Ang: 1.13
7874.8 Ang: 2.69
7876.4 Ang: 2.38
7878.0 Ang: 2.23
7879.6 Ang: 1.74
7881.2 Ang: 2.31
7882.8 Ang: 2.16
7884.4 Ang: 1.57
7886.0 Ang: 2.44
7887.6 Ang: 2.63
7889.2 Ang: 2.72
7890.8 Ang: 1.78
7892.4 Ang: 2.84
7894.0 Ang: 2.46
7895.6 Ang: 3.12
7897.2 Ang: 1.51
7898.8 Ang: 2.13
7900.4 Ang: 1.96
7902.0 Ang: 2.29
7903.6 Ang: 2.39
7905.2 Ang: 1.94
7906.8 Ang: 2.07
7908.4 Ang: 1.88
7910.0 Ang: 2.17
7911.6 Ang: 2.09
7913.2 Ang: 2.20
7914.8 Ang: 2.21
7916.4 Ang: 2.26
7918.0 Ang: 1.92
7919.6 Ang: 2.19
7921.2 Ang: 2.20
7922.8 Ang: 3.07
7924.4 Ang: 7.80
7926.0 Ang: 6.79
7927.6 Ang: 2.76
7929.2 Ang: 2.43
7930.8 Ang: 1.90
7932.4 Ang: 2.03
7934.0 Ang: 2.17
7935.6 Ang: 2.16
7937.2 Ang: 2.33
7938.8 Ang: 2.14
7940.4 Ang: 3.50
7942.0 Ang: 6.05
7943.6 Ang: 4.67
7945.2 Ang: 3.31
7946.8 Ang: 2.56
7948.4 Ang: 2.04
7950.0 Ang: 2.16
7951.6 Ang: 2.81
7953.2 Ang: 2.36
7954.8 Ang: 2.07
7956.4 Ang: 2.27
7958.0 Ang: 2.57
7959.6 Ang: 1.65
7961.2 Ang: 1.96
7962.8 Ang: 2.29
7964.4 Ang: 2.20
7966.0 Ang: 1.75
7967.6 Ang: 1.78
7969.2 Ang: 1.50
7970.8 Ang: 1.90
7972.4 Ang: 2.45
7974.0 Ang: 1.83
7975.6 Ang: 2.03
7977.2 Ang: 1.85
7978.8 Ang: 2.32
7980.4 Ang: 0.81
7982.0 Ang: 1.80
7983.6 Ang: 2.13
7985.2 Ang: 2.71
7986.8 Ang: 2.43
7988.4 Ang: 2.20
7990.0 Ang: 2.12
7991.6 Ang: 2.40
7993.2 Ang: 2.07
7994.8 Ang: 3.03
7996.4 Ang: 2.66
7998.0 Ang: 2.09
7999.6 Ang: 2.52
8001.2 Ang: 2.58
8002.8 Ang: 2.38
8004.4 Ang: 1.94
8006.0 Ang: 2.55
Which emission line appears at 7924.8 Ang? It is [S II] 6716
